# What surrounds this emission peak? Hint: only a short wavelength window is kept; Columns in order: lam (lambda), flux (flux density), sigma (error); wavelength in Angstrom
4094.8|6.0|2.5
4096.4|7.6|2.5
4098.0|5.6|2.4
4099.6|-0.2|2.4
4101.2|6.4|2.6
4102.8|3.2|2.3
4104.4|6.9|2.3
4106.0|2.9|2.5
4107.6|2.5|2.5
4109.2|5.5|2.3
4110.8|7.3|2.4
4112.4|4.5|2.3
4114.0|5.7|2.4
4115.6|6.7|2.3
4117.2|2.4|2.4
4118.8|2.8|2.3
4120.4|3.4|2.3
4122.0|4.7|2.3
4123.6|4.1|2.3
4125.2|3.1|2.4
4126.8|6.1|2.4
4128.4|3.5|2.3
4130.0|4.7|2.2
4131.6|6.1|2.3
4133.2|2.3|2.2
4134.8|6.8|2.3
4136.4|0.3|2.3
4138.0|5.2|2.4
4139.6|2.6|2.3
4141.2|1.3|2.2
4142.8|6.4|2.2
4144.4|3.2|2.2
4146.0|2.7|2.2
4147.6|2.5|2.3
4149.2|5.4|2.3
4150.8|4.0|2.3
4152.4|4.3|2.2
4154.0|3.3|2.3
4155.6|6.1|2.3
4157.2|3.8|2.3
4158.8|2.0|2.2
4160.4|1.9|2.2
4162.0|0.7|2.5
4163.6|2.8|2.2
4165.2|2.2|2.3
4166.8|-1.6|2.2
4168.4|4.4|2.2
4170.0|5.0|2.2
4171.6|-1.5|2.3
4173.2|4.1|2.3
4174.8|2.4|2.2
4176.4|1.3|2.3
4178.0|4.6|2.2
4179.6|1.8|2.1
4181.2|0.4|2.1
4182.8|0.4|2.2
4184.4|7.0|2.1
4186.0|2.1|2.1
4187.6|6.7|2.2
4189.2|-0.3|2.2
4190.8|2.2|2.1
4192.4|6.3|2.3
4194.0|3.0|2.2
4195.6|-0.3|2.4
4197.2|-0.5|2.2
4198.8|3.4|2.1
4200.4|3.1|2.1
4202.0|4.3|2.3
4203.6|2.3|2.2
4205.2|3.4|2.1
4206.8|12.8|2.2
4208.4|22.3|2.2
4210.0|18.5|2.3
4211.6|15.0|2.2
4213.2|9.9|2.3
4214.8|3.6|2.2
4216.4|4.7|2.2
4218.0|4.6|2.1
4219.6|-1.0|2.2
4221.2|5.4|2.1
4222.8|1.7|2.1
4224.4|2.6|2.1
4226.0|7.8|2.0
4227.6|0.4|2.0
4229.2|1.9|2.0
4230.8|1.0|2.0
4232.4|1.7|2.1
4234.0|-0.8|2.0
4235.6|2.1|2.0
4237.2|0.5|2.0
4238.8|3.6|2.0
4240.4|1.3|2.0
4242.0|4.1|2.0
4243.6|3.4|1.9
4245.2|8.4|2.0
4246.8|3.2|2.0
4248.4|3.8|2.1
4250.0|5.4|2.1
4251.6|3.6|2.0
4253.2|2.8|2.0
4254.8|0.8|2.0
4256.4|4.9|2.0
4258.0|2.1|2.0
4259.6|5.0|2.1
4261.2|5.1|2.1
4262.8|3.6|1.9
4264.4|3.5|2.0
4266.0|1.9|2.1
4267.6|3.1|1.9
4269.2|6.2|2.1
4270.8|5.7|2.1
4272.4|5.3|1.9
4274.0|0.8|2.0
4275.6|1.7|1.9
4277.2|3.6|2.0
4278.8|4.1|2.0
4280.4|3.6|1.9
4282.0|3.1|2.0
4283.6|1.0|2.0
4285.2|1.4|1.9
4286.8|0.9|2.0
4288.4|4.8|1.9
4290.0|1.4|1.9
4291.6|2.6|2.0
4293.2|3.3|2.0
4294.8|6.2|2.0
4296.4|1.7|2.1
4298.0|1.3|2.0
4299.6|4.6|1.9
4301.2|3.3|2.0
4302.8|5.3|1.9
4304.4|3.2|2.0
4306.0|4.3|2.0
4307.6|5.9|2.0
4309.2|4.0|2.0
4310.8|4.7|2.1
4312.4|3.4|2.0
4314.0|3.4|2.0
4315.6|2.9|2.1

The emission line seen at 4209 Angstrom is [O II]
